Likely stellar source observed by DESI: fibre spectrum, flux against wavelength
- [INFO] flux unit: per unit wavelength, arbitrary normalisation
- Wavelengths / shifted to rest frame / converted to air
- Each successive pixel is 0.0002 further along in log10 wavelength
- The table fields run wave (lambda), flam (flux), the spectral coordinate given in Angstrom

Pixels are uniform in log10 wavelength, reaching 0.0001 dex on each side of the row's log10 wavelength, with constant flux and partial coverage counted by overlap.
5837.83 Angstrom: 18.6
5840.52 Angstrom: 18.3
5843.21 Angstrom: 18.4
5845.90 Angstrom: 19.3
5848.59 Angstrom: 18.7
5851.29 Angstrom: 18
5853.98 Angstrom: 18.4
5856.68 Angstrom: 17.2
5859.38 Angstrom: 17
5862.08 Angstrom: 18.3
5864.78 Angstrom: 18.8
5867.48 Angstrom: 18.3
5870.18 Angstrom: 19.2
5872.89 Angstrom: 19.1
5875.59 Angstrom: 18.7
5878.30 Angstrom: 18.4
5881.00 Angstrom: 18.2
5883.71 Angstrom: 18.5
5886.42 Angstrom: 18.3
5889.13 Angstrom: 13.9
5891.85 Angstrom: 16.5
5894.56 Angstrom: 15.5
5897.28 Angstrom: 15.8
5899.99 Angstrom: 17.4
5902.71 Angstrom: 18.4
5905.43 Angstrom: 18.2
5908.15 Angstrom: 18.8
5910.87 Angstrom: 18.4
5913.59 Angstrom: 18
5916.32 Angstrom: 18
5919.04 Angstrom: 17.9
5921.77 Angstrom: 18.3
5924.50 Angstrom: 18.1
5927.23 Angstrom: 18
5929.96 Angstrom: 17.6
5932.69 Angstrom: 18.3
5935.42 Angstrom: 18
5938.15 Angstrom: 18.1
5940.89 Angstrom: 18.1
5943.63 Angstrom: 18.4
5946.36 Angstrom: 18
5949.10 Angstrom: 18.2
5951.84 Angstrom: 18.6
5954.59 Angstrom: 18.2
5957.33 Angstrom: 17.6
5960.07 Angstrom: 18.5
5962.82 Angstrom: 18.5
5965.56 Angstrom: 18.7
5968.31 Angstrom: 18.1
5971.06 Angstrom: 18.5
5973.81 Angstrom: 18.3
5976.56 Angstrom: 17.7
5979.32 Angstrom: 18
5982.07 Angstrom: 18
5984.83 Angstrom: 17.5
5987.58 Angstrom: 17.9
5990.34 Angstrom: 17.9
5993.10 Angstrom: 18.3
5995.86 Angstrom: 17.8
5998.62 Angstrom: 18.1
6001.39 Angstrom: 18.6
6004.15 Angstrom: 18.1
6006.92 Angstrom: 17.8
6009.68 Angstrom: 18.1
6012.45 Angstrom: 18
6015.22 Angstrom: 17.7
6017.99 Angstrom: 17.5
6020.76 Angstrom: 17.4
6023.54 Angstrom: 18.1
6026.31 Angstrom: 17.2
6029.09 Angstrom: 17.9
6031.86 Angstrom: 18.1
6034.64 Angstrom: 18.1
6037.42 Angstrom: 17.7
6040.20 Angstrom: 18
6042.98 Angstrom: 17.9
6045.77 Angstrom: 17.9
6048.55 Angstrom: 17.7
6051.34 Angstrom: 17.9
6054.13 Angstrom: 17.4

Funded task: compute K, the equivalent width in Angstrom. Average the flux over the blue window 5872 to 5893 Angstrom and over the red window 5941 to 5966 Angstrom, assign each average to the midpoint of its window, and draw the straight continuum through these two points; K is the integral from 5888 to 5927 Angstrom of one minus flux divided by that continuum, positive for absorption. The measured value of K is 1.06 Angstrom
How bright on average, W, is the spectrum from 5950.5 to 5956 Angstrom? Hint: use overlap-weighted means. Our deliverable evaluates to 18.4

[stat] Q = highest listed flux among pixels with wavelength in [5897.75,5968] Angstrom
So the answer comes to 18.8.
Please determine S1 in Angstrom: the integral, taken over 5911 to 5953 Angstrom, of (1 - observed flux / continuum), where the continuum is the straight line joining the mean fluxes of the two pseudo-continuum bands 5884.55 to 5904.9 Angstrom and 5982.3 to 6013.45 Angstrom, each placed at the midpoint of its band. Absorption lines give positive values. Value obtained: -2.4 Angstrom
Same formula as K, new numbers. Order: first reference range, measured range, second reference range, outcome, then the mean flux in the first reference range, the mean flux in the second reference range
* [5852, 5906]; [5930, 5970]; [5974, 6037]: -0.90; 17.7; 17.9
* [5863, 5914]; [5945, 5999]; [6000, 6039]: -0.80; 17.8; 17.9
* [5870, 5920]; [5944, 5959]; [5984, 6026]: -0.28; 17.7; 17.9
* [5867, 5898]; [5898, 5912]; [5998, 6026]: -0.41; 17.5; 17.9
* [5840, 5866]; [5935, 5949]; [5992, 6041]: -0.06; 18.2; 17.9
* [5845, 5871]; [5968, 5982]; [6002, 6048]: -0.10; 18.3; 17.9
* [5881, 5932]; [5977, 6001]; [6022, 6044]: -0.26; 17.6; 17.9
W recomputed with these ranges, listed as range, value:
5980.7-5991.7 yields 17.8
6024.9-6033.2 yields 17.7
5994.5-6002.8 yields 18.2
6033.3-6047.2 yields 17.9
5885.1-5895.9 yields 16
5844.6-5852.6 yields 18.7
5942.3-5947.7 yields 18.2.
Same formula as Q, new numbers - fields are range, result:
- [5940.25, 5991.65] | 18.7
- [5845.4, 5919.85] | 19.3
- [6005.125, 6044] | 18.1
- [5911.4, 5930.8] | 18.3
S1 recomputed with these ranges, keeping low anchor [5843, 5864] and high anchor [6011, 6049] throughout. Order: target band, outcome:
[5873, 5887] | -0.29 Angstrom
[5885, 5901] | 1.65 Angstrom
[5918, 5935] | -0.02 Angstrom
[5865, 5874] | -0.36 Angstrom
